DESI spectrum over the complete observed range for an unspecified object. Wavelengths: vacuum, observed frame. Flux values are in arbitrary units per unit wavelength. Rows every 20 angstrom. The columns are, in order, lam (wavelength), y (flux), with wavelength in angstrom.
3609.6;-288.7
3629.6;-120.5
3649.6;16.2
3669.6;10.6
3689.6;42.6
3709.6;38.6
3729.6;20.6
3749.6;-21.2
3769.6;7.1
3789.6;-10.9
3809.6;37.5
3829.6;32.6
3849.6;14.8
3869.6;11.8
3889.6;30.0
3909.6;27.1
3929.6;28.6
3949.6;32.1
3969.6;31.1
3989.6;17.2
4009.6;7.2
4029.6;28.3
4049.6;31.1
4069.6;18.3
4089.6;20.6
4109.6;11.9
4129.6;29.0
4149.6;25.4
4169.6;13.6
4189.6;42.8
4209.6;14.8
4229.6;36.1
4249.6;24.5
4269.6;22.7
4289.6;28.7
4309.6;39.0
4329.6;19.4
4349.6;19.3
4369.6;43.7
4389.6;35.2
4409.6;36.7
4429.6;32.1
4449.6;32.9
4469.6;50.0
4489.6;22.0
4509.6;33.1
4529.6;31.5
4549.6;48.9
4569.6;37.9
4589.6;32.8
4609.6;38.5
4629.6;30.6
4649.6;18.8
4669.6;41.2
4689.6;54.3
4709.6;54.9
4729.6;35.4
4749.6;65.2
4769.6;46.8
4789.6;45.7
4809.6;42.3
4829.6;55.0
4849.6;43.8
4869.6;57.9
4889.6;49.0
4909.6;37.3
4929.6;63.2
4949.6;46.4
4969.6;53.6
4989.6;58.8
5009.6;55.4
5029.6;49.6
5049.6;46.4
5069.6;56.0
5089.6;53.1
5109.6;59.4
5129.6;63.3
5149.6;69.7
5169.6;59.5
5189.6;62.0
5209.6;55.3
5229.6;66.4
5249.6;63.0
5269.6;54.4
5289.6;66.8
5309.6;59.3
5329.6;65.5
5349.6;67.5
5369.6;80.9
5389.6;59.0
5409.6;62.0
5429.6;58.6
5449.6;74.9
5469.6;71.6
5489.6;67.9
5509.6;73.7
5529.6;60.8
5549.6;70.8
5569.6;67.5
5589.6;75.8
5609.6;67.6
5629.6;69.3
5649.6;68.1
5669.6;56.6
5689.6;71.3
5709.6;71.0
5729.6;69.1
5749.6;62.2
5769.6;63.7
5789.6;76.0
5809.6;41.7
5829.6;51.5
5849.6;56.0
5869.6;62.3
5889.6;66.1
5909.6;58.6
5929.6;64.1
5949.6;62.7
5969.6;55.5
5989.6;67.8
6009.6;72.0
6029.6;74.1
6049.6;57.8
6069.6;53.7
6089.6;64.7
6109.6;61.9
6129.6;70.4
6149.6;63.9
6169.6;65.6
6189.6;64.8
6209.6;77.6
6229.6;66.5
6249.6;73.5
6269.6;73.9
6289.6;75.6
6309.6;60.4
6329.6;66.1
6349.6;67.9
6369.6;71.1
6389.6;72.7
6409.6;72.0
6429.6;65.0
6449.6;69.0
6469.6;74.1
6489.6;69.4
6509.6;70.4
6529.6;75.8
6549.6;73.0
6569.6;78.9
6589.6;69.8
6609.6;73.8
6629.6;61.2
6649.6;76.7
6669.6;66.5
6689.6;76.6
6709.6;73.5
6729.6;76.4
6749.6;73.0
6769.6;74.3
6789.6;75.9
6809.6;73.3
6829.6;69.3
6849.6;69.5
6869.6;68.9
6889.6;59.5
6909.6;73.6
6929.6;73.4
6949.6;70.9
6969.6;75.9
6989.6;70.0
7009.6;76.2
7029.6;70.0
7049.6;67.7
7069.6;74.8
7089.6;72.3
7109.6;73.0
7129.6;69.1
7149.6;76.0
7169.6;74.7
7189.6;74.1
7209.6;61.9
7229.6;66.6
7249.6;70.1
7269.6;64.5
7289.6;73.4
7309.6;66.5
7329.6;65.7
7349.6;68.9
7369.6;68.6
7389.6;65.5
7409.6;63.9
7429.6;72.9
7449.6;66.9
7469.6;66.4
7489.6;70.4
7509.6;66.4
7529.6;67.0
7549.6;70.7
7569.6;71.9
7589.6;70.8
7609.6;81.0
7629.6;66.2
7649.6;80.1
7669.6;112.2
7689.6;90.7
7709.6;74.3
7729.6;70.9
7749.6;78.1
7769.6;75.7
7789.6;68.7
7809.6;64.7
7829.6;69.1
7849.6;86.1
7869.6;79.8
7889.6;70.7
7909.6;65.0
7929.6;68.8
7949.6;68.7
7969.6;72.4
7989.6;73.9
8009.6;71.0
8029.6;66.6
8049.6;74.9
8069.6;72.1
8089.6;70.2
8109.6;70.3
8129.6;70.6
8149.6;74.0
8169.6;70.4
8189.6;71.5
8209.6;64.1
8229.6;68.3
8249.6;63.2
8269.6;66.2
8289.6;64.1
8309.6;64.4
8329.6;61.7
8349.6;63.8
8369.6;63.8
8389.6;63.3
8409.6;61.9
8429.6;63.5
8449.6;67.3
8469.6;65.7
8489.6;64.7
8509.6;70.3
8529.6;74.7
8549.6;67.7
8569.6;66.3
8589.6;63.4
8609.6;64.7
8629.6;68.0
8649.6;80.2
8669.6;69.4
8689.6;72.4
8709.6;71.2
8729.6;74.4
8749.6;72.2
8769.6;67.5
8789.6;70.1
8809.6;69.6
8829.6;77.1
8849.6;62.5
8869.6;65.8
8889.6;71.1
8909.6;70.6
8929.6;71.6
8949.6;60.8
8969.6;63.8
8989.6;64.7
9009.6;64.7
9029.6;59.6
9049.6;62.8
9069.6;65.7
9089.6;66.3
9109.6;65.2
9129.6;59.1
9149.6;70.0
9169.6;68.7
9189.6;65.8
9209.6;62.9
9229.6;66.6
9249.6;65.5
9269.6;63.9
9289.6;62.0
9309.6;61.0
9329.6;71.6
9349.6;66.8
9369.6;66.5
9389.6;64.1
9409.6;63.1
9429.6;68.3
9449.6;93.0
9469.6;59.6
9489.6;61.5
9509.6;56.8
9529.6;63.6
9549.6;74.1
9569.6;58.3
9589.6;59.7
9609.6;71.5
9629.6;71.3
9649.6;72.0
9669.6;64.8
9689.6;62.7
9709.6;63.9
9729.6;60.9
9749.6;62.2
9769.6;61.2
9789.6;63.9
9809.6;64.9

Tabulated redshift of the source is 0.169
